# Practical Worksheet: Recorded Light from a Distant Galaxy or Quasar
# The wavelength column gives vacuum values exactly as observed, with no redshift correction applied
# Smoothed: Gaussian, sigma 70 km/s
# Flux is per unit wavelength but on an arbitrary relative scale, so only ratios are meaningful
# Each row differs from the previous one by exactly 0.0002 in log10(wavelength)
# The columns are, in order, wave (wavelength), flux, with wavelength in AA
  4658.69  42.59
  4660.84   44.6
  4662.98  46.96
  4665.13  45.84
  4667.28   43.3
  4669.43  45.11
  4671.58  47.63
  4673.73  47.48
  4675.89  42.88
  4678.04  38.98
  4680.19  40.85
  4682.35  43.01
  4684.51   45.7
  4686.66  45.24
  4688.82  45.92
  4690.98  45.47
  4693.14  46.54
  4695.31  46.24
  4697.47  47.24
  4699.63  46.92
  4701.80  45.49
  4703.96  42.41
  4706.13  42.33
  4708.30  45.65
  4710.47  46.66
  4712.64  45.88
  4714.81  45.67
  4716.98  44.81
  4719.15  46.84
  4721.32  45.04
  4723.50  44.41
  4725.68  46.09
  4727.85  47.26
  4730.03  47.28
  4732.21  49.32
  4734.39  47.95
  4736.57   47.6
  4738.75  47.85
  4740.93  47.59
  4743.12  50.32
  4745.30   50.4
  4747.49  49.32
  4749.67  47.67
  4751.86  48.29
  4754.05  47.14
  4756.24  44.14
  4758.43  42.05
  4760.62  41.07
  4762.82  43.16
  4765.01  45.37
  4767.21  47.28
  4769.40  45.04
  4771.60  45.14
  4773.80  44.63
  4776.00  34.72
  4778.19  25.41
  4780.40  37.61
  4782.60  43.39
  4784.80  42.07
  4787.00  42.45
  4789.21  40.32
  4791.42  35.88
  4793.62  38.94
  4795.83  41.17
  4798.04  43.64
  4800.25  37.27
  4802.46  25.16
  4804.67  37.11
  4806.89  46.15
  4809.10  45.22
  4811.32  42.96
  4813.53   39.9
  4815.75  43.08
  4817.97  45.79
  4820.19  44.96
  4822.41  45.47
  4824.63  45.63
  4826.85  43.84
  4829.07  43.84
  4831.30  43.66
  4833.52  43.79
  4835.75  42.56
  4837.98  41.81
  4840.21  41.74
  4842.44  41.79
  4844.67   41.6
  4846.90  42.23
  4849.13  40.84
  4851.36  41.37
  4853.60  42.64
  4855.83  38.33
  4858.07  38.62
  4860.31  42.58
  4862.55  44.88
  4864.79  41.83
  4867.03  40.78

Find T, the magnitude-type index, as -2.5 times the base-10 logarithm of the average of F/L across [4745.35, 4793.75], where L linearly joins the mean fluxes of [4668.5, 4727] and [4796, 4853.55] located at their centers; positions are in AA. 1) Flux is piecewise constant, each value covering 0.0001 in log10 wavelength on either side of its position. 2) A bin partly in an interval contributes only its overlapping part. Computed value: 0.02 mag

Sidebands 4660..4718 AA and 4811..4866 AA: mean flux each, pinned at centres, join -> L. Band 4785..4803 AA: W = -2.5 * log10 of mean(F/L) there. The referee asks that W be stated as 0.12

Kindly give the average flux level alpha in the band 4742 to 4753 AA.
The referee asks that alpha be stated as 49.2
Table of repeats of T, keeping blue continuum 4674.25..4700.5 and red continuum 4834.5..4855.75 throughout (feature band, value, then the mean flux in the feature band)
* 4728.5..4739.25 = -0.10 mag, 48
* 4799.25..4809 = 0.14 mag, 37.3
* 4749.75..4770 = -0.04 mag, 45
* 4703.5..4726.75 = -0.02 mag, 45.1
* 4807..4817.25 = -0.02 mag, 43.2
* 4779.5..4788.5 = 0.04 mag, 41.4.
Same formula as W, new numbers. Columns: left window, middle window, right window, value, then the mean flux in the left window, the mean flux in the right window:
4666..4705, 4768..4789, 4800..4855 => 0.07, 44.8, 42.1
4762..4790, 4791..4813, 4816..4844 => 0.08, 41.3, 43.7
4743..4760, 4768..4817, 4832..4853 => 0.12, 47.1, 42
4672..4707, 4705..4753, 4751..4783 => -0.09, 44.6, 42.2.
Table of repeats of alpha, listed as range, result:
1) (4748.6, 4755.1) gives 47.7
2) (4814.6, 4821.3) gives 44.6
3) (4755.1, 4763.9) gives 42.6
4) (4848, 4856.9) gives 40.8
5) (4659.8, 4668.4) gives 45.2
